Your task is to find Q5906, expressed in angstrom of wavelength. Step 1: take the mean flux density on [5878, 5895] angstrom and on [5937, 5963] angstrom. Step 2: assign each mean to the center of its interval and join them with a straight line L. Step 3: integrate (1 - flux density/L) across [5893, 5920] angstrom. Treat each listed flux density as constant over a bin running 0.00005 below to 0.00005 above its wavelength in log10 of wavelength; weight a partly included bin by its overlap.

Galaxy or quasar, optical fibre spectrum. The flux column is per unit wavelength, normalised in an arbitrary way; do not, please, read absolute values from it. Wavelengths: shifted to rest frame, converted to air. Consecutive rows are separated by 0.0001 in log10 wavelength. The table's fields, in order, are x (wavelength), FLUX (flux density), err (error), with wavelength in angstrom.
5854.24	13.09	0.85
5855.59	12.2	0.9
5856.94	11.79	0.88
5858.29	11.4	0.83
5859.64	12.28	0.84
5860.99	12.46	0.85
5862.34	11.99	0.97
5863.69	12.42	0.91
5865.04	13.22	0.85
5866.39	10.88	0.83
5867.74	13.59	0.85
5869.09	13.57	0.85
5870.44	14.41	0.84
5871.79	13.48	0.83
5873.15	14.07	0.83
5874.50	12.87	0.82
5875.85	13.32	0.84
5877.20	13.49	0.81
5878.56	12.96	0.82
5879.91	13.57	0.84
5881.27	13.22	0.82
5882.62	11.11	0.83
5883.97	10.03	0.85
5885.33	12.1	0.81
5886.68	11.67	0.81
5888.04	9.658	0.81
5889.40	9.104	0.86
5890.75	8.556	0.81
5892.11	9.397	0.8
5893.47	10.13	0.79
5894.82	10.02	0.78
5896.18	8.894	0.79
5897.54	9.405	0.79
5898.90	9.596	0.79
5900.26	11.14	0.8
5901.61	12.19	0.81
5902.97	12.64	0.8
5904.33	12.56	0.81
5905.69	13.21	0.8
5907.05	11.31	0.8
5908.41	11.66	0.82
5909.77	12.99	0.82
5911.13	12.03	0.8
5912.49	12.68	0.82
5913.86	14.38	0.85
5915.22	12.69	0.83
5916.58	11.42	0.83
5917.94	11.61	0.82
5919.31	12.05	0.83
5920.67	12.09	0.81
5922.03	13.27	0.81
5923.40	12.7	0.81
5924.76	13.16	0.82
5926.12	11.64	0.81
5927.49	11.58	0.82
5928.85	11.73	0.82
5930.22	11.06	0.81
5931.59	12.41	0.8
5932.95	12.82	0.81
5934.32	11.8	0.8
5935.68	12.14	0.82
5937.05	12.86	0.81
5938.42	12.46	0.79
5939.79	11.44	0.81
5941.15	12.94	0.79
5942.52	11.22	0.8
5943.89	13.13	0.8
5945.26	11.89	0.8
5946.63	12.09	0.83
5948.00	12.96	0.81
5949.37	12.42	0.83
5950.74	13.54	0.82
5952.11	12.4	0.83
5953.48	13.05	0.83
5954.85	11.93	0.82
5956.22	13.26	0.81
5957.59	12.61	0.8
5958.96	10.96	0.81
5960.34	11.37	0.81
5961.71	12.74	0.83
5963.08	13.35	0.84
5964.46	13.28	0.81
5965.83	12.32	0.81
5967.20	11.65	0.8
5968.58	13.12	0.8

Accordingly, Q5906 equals -0.6 angstrom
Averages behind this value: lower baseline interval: 10.9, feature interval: 11.6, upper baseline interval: 12.4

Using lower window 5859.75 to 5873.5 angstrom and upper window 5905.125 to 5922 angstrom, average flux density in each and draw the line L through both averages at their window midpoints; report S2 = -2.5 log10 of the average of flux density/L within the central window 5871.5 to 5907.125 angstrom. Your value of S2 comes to 0.11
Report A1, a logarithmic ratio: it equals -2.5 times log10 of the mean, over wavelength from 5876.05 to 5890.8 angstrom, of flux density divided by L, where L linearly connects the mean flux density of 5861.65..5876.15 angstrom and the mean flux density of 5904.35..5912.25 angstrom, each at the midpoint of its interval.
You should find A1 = 0.11 mag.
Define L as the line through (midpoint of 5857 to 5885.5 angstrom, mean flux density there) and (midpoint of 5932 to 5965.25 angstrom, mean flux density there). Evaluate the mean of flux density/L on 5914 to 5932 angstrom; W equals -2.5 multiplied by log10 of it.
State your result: 0.03 mag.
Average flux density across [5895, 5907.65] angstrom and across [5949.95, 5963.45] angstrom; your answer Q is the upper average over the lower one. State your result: 1.12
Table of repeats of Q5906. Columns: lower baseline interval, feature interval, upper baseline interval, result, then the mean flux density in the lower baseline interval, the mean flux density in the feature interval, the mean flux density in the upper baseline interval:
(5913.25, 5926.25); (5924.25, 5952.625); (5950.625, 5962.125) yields 0.42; 12.5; 12.3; 12.4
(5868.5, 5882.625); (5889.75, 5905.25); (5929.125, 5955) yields 3.10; 13.4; 10.4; 12.3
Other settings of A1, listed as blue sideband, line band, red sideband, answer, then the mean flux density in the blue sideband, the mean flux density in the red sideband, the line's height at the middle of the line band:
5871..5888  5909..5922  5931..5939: 0.00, 12.6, 12.4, 12.5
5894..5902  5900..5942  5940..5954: -0.10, 10.1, 12.5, 11.3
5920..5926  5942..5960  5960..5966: 0.03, 12.7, 12.7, 12.7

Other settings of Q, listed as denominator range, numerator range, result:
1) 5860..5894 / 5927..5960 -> 1.02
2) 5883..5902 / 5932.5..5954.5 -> 1.23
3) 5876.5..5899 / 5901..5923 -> 1.15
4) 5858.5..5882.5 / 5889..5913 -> 0.85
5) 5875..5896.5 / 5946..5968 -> 1.12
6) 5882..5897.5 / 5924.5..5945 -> 1.21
